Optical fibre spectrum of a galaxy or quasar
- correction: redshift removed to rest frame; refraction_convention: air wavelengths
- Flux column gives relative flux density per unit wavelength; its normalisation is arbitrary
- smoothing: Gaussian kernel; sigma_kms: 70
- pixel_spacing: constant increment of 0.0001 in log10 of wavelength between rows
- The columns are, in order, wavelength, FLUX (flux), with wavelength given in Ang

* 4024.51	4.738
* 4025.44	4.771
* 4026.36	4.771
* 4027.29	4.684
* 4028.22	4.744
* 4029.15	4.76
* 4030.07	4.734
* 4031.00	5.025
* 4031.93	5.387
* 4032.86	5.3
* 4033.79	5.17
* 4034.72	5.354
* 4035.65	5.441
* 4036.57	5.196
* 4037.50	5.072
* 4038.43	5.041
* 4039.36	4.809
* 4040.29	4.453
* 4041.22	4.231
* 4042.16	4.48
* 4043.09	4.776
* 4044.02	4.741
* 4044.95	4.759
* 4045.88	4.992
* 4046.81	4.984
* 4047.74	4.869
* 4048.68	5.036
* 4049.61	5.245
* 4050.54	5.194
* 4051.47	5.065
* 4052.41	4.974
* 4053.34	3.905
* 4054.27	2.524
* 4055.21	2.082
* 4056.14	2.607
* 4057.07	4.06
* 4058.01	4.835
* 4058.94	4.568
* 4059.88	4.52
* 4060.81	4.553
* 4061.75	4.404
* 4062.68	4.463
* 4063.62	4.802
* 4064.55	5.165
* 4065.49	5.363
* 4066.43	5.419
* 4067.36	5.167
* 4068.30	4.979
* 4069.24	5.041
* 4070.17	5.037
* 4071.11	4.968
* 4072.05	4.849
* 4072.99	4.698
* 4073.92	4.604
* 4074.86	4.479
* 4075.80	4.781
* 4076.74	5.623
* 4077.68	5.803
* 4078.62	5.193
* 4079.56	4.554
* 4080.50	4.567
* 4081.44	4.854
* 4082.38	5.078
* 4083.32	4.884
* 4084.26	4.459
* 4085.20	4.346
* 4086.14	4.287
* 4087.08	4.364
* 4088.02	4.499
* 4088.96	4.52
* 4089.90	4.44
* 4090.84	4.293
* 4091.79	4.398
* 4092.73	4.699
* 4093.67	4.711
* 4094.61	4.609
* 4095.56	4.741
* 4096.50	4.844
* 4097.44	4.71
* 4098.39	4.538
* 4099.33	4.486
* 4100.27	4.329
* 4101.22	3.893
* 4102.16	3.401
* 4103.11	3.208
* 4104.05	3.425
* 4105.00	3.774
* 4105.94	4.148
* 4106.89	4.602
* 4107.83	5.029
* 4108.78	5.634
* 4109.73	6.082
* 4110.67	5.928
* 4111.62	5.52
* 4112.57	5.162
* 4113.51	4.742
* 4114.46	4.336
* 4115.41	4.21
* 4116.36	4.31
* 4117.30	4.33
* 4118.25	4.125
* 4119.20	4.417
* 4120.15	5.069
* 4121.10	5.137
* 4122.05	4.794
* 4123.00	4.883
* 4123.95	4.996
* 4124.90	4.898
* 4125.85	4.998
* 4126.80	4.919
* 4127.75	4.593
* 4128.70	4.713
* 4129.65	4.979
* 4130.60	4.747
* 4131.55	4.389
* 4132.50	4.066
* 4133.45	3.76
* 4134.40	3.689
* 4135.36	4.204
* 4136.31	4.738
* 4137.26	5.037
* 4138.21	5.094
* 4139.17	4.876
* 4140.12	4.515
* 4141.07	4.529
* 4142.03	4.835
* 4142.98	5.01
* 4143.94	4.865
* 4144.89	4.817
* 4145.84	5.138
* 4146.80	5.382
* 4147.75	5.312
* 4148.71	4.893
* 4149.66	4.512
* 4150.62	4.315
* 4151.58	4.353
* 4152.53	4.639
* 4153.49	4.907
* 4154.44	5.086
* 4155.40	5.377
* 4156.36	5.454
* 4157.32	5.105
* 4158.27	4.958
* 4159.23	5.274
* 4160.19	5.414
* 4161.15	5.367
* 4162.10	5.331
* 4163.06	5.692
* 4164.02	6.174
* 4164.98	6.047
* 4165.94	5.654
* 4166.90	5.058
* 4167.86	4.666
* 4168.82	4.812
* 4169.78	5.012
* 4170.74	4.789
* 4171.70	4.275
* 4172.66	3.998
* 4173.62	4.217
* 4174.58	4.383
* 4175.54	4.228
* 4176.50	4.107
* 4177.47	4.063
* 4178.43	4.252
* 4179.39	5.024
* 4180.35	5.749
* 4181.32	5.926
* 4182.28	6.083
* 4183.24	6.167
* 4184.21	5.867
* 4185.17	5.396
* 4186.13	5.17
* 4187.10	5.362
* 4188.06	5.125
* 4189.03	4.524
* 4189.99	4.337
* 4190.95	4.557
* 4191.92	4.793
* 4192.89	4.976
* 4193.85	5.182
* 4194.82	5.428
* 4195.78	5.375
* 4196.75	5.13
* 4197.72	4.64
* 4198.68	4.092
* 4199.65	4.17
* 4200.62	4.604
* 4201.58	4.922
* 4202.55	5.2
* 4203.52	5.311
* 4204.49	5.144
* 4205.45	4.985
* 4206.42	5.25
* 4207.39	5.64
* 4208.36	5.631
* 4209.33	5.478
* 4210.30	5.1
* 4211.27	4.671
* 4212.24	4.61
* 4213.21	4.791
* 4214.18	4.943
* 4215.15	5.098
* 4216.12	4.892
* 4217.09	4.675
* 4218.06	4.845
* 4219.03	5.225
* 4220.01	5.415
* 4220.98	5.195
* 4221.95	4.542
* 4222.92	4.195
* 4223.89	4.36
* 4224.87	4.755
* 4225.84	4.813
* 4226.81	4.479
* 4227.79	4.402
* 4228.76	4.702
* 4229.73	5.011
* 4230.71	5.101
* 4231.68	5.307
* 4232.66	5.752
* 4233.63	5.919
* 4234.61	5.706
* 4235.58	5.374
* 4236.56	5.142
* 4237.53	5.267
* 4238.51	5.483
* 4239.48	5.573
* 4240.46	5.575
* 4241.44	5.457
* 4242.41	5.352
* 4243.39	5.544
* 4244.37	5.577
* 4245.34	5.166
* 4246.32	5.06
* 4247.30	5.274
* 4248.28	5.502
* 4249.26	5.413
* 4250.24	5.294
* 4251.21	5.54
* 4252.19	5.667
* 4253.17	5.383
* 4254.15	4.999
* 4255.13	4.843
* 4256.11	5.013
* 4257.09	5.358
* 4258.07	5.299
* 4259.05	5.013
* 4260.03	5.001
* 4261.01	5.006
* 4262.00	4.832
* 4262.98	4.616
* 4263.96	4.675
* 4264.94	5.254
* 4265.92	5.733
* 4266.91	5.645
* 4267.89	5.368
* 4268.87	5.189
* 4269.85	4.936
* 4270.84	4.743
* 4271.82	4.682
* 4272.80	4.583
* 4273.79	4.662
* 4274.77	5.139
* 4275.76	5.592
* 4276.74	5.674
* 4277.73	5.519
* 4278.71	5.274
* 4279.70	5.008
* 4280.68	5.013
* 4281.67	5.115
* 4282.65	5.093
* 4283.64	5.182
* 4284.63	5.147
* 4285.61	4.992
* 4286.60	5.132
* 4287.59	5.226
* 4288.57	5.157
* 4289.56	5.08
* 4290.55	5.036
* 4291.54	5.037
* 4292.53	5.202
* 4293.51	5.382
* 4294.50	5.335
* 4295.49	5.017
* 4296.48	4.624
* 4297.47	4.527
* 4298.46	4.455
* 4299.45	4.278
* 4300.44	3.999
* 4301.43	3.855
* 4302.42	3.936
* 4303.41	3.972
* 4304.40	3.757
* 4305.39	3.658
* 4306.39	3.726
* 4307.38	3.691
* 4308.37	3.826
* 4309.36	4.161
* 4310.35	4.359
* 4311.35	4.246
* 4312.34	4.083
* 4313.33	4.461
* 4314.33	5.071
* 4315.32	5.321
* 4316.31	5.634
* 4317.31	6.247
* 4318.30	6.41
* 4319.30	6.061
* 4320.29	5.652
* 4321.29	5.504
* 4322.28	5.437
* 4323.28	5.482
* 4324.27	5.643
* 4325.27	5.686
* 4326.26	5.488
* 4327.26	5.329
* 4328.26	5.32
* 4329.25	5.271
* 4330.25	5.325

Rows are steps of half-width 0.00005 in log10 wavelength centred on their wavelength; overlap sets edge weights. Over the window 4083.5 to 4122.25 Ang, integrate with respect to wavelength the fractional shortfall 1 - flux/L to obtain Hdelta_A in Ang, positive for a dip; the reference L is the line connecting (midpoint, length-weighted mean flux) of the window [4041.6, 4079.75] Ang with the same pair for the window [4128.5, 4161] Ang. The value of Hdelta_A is 1.6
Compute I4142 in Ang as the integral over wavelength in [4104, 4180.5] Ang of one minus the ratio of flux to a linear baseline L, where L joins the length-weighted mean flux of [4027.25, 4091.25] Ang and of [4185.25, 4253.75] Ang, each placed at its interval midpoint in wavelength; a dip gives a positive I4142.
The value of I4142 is 1.5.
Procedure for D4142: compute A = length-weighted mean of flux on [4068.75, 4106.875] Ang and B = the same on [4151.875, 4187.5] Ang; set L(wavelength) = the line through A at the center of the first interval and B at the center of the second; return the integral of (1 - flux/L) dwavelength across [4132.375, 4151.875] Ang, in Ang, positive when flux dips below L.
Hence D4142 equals 1.0 Ang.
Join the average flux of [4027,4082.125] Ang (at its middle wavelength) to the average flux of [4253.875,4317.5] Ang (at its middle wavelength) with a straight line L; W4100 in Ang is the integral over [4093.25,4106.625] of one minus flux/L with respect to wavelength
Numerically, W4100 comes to 1.61 Ang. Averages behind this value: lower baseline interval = 4.76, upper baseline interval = 4.85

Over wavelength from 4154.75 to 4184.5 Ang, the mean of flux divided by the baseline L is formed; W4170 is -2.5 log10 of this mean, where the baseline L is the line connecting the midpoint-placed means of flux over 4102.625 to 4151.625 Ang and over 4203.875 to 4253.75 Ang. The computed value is -0.047 mag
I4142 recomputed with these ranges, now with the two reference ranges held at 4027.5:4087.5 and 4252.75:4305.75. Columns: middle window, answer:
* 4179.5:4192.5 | -1.20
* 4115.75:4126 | 0.19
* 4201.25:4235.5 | -1.08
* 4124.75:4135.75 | 0.73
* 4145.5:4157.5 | -0.32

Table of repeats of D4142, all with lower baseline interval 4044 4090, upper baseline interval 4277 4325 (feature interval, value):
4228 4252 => -2.7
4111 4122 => 0.1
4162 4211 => -2.7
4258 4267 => -0.4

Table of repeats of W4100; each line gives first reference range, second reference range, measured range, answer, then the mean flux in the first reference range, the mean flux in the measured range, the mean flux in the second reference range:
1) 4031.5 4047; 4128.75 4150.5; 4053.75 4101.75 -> 2.7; 4.95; 4.58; 4.69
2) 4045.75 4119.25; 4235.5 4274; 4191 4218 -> 0.3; 4.61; 4.98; 5.2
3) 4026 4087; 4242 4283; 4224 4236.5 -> 0.1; 4.75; 5.09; 5.18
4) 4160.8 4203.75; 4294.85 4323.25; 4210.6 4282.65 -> -4.4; 5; 5.12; 4.66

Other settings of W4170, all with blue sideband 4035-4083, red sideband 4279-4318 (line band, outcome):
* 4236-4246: -0.15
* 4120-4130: -0.04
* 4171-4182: 0.03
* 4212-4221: -0.06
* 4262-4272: -0.08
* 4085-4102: 0.06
